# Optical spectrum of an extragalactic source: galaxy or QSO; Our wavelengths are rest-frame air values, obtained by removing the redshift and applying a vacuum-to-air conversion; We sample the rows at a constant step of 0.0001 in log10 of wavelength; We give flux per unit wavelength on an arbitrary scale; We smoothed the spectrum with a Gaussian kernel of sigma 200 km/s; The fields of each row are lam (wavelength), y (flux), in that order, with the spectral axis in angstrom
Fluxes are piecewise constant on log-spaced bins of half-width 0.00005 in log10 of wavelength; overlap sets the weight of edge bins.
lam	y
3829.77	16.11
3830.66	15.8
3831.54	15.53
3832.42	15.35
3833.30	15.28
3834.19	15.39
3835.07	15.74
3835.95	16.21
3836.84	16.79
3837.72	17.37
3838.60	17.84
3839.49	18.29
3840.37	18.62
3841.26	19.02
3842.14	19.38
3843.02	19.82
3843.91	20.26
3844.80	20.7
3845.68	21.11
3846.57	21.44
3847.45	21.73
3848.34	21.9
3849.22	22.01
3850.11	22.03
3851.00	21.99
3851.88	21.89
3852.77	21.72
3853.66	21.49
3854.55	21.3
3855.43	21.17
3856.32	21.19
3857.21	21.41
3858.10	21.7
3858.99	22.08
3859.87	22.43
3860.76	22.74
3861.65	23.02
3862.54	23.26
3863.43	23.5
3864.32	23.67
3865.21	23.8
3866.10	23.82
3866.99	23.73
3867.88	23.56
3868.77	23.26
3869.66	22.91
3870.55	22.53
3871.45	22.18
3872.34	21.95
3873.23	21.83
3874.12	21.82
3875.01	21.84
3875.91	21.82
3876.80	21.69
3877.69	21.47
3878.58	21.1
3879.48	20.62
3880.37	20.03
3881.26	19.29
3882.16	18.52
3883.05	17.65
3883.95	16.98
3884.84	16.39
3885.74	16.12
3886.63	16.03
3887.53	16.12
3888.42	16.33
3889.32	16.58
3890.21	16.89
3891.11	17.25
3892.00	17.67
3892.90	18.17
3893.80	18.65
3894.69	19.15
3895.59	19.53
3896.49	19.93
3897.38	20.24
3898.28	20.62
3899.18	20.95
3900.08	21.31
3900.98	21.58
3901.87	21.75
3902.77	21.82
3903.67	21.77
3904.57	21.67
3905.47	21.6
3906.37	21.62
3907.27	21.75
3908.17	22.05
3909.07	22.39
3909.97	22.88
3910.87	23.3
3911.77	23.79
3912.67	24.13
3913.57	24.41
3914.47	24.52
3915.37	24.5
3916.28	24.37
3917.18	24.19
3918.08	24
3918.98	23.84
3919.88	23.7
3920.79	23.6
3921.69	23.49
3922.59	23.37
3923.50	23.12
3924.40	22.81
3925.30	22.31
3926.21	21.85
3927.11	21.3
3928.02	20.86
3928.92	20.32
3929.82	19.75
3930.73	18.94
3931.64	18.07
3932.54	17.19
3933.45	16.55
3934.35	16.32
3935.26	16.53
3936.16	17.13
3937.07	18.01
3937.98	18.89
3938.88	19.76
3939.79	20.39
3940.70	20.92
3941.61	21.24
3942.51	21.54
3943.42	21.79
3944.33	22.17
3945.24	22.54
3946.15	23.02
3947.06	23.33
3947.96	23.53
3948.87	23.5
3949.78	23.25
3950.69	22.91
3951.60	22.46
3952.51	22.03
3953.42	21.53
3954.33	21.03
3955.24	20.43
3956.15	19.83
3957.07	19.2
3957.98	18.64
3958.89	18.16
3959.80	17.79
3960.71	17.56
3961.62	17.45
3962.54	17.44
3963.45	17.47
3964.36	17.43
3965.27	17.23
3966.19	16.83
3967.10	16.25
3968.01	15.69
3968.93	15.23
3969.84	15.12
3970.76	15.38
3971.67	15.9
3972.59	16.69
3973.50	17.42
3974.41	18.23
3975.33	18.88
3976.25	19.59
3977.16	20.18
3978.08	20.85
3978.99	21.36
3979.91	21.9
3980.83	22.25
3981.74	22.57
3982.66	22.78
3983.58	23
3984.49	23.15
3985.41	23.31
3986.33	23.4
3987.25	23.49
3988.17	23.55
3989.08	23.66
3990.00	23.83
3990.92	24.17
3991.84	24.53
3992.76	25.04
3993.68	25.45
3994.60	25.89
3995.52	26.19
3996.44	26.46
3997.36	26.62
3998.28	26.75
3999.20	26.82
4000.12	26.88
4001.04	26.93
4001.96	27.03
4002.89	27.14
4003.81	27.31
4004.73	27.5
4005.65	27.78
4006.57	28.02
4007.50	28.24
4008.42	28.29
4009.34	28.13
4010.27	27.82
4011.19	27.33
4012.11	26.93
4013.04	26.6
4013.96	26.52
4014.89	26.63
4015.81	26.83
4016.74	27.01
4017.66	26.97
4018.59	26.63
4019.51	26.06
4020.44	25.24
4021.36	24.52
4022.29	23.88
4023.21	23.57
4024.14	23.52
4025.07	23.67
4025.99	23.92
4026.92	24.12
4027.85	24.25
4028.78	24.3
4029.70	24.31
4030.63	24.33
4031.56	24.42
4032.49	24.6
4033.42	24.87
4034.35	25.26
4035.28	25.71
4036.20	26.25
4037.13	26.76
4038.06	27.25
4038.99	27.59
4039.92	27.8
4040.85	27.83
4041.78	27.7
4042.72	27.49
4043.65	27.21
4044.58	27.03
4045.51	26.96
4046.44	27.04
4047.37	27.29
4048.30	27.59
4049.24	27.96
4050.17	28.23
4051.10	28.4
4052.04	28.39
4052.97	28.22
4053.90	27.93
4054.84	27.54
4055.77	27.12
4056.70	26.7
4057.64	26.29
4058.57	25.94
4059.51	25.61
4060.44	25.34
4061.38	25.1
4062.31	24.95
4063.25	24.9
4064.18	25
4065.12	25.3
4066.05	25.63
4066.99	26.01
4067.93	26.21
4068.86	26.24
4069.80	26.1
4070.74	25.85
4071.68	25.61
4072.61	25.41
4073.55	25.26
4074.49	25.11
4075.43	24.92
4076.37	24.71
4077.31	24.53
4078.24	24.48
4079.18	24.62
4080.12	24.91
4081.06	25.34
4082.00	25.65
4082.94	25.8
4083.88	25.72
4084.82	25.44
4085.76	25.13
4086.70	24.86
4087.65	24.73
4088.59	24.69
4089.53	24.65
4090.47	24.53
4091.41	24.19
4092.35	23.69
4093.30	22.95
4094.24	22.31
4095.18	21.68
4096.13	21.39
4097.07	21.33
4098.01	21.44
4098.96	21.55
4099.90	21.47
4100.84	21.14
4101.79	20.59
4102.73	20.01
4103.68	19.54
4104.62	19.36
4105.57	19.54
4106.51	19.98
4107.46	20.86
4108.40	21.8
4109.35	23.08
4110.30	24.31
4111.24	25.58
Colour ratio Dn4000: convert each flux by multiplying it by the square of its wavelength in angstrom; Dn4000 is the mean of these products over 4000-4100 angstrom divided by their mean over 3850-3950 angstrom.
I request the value 1.31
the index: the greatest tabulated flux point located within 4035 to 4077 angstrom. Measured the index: 28.4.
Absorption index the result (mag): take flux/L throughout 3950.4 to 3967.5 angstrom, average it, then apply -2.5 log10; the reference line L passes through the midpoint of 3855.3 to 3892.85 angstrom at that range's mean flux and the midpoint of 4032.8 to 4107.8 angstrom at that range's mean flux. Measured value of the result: 0.18 mag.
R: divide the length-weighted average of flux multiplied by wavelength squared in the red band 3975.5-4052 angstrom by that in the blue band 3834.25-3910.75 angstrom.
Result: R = 1.3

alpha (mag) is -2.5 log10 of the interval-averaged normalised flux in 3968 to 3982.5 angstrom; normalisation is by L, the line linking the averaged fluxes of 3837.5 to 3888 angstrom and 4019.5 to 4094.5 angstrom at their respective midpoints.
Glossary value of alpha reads 0.25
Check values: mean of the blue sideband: 20.9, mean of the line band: 18.8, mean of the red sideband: 25.6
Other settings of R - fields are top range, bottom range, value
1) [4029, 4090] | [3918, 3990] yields 1.35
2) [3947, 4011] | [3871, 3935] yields 1.11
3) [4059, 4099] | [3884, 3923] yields 1.28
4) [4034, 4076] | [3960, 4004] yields 1.27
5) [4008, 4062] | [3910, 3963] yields 1.31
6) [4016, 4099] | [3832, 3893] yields 1.39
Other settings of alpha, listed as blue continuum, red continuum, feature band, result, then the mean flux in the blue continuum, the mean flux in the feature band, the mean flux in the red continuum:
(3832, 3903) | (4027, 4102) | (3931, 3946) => 0.14 mag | 20.2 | 19.4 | 25.4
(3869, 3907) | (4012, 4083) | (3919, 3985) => 0.12 mag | 19.9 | 20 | 25.9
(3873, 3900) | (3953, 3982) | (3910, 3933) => -0.19 mag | 19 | 22.5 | 18.5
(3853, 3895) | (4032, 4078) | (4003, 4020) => -0.09 mag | 20.6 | 27.3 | 26.4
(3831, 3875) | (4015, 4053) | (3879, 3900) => 0.19 mag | 20.8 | 18.3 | 26.1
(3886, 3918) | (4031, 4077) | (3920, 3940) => 0.09 mag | 20.9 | 20.1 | 26.4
